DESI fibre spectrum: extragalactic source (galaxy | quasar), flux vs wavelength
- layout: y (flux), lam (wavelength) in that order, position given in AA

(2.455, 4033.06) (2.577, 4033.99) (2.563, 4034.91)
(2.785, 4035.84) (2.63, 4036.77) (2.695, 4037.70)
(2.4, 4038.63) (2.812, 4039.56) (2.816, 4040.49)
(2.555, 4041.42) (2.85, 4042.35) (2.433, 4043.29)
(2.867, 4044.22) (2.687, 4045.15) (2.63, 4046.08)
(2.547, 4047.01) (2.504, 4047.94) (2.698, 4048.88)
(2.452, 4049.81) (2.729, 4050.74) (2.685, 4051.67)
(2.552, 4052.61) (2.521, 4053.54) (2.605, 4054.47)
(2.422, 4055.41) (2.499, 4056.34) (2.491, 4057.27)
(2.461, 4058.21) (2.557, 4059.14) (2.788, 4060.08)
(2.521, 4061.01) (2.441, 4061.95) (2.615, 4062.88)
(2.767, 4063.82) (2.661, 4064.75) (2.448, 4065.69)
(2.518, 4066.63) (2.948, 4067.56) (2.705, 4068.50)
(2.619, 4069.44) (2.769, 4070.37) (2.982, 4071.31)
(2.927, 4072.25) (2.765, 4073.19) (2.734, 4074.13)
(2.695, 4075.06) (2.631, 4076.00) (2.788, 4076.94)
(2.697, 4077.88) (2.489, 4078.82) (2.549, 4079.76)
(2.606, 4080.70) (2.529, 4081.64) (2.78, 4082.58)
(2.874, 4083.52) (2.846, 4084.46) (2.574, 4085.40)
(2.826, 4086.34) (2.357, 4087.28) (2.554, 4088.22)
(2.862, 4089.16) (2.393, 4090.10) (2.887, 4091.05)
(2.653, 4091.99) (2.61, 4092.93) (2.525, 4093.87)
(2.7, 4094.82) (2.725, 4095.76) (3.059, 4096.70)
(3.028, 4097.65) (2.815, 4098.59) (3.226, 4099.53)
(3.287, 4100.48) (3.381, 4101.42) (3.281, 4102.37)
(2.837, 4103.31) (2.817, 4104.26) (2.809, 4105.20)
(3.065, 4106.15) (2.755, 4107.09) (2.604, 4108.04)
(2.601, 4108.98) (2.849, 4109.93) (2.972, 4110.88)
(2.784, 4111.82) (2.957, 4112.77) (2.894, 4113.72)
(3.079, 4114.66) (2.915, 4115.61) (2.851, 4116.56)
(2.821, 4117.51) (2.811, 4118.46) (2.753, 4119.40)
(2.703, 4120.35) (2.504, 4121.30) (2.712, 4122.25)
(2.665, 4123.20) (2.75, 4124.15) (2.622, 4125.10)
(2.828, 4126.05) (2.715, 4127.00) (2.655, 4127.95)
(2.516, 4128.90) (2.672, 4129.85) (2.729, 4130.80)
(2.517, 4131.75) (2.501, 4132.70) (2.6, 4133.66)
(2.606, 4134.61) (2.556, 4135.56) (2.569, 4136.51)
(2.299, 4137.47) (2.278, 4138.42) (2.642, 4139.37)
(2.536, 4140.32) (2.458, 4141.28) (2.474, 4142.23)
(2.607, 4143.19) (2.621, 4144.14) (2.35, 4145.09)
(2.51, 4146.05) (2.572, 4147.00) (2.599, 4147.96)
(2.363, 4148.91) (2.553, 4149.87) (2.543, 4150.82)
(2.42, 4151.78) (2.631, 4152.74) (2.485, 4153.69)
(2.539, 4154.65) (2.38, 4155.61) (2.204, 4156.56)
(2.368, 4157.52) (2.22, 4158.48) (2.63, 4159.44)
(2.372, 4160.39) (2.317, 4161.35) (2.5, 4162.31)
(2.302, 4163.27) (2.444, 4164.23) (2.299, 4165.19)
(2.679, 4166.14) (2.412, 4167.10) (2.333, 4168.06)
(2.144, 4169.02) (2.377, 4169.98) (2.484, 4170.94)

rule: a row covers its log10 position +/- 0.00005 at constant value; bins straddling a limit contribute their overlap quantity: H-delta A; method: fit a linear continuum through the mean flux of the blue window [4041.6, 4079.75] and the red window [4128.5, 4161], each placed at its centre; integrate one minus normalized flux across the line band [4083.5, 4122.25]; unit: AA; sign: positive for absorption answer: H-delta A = -3.9 AA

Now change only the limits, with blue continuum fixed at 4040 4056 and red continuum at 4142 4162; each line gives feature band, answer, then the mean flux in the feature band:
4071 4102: -2.5 AA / 2.77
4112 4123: -1.3 AA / 2.81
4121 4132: -0.7 AA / 2.66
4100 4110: -1.6 AA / 2.94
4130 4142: -0.2 AA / 2.53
